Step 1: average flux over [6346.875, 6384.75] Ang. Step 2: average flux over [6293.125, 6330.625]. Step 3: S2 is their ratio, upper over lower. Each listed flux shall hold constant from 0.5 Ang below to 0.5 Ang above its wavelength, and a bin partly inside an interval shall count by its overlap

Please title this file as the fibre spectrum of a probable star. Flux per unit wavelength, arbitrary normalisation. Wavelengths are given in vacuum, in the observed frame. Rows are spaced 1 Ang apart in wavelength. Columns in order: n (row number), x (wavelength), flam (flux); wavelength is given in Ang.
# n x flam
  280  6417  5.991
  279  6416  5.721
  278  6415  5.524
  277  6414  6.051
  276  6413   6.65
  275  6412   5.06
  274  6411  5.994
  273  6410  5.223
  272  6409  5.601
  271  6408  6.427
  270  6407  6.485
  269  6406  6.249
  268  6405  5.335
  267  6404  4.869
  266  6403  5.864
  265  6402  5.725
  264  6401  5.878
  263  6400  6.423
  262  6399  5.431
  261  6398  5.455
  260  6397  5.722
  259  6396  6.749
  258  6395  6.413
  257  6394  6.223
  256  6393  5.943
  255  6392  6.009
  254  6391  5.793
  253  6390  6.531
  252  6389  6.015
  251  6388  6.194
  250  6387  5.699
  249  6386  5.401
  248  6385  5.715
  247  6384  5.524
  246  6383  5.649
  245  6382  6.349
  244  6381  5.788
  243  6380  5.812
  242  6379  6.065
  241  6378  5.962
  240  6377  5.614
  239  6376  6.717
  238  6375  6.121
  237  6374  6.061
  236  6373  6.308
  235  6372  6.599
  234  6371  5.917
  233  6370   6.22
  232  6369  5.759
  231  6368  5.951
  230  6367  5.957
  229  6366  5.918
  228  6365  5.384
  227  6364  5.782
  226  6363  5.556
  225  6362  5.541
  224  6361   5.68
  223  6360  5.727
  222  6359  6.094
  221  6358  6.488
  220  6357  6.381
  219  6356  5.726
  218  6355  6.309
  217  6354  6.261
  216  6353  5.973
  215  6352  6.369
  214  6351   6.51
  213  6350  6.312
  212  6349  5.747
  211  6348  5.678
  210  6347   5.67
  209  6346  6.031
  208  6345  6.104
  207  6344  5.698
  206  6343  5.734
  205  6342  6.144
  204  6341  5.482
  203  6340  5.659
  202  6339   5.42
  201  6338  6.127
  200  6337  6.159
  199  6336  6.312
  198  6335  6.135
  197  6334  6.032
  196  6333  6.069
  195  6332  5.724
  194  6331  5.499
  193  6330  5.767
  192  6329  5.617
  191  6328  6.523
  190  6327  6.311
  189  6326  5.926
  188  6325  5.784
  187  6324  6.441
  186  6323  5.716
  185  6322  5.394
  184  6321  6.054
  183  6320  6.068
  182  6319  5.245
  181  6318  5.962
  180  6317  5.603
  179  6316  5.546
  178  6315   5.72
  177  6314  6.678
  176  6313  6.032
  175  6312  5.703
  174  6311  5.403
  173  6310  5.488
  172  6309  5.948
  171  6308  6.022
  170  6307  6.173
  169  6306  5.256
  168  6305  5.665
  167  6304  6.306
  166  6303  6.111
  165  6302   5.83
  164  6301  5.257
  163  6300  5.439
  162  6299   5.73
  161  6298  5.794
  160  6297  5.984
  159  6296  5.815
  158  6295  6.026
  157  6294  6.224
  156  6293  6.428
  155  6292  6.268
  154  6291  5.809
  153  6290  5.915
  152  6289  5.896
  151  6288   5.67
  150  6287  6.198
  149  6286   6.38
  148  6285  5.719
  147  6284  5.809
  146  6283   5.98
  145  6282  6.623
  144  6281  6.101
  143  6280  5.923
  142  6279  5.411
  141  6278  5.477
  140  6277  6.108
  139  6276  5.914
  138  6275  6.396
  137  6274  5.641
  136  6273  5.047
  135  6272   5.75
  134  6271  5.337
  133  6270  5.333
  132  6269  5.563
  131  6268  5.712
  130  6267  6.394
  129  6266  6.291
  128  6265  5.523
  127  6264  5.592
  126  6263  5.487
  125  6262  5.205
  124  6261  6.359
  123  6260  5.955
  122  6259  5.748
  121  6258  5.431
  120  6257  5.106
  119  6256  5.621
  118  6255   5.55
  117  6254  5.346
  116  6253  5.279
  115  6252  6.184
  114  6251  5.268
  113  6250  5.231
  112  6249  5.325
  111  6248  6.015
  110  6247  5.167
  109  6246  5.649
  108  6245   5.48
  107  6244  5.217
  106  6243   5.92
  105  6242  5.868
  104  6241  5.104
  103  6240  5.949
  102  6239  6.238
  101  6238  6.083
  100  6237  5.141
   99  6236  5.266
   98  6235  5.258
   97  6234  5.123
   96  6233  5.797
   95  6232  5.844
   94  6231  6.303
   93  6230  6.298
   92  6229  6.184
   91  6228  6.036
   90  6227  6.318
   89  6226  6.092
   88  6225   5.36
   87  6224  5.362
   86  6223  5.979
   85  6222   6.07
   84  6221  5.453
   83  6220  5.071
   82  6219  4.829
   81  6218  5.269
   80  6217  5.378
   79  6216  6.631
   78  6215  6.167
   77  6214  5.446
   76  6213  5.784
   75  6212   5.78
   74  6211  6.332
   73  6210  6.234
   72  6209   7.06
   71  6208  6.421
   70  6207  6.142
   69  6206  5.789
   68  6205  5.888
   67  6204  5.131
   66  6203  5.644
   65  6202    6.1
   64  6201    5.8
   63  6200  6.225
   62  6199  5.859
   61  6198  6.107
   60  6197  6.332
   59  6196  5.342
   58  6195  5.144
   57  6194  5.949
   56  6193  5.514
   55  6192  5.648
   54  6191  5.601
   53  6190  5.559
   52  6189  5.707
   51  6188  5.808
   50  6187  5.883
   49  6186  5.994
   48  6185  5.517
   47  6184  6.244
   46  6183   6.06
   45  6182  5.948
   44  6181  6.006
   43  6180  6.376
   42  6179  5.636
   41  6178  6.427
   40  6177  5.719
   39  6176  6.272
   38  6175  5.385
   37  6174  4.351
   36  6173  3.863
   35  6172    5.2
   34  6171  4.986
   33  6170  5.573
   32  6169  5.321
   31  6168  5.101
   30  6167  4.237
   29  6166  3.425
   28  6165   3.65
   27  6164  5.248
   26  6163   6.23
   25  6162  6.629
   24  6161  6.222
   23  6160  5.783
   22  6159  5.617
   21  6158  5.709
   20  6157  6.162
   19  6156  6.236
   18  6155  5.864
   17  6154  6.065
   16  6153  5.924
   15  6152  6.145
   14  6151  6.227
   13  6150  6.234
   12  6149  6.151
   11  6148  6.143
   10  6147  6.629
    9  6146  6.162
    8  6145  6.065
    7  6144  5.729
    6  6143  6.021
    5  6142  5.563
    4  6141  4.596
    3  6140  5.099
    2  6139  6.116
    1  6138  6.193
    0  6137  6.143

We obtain 1.02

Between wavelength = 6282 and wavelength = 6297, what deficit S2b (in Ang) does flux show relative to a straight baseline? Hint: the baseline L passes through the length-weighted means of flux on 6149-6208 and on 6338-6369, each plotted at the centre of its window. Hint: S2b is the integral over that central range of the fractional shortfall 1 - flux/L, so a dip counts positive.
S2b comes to -0.5 Ang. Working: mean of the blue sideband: 5.68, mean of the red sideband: 5.91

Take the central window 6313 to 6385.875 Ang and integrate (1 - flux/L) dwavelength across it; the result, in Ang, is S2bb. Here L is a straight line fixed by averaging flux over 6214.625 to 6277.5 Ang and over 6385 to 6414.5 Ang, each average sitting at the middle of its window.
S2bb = -1.4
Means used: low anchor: 5.68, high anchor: 5.91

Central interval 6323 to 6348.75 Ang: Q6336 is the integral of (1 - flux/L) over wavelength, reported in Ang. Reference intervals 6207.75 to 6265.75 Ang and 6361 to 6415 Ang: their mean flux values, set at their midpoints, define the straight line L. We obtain -0.3 Ang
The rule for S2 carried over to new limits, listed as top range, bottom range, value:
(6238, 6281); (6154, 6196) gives 1.02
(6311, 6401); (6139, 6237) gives 1.04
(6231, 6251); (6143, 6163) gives 0.91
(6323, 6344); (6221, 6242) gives 1.03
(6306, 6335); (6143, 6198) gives 1.03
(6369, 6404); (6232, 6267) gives 1.07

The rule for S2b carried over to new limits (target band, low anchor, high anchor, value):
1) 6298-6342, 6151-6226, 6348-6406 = 0.22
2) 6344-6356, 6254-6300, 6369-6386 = -0.21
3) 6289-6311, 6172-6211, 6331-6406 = 0.07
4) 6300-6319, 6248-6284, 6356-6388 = 0.00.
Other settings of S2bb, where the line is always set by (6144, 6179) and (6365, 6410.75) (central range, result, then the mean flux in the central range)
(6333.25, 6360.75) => -0.6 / 6.01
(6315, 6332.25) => 0.1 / 5.83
